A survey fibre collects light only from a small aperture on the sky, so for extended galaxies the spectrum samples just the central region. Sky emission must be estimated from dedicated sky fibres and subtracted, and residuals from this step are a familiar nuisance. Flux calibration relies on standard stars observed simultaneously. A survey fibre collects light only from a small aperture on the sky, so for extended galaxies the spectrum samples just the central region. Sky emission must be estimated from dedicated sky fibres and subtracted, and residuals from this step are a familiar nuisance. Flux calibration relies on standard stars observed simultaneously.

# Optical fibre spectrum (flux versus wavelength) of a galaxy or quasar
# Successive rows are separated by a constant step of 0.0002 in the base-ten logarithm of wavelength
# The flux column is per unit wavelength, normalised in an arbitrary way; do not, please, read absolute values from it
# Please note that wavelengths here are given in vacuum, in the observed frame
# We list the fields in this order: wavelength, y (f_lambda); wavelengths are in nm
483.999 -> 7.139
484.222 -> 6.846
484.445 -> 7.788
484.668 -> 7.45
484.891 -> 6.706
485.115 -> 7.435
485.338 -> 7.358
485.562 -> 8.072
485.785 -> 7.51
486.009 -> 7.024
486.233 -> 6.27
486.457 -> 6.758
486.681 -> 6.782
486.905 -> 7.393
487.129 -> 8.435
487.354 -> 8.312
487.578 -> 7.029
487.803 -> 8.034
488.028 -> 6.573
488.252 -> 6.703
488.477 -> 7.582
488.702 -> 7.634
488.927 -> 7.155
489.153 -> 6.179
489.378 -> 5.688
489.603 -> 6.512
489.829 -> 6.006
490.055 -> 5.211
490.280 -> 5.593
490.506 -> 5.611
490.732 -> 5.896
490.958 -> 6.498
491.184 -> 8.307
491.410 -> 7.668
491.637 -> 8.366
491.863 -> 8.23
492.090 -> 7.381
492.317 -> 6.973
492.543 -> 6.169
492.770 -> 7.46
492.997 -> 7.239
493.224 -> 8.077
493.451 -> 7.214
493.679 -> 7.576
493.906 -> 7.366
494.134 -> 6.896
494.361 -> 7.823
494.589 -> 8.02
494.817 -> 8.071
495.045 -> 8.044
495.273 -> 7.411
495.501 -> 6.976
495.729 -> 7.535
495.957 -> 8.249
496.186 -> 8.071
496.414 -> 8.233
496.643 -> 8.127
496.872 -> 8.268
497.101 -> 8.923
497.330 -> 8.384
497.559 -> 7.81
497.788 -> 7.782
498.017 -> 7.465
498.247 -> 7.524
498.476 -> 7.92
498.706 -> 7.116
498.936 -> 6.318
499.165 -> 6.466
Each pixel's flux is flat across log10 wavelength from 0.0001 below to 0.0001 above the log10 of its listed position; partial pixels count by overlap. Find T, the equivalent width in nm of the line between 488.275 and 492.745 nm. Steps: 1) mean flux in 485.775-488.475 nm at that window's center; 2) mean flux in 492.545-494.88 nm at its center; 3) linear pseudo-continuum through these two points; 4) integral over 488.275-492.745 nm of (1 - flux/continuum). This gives 0.36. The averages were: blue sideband 7.24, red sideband 7.49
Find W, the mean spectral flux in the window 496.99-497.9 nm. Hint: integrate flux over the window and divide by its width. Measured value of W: 8.23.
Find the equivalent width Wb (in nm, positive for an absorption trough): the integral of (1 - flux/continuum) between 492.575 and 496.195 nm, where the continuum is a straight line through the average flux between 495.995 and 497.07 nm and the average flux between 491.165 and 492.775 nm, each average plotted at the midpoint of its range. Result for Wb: 0.15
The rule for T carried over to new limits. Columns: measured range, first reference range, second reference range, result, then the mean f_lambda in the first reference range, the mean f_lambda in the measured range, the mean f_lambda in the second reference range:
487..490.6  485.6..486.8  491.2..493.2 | 0.20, 6.95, 6.77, 7.51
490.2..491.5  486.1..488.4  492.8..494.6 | 0.14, 7.23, 6.6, 7.49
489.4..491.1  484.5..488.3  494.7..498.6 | 0.36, 7.3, 5.93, 7.93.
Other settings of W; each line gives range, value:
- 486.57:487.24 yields 7.54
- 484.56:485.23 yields 7.2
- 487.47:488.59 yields 7.18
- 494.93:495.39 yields 7.72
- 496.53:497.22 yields 8.43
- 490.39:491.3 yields 6.58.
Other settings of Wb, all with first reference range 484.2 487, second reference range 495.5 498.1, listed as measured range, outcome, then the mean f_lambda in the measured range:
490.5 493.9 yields 0.17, 7.3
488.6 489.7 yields 0.12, 6.63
